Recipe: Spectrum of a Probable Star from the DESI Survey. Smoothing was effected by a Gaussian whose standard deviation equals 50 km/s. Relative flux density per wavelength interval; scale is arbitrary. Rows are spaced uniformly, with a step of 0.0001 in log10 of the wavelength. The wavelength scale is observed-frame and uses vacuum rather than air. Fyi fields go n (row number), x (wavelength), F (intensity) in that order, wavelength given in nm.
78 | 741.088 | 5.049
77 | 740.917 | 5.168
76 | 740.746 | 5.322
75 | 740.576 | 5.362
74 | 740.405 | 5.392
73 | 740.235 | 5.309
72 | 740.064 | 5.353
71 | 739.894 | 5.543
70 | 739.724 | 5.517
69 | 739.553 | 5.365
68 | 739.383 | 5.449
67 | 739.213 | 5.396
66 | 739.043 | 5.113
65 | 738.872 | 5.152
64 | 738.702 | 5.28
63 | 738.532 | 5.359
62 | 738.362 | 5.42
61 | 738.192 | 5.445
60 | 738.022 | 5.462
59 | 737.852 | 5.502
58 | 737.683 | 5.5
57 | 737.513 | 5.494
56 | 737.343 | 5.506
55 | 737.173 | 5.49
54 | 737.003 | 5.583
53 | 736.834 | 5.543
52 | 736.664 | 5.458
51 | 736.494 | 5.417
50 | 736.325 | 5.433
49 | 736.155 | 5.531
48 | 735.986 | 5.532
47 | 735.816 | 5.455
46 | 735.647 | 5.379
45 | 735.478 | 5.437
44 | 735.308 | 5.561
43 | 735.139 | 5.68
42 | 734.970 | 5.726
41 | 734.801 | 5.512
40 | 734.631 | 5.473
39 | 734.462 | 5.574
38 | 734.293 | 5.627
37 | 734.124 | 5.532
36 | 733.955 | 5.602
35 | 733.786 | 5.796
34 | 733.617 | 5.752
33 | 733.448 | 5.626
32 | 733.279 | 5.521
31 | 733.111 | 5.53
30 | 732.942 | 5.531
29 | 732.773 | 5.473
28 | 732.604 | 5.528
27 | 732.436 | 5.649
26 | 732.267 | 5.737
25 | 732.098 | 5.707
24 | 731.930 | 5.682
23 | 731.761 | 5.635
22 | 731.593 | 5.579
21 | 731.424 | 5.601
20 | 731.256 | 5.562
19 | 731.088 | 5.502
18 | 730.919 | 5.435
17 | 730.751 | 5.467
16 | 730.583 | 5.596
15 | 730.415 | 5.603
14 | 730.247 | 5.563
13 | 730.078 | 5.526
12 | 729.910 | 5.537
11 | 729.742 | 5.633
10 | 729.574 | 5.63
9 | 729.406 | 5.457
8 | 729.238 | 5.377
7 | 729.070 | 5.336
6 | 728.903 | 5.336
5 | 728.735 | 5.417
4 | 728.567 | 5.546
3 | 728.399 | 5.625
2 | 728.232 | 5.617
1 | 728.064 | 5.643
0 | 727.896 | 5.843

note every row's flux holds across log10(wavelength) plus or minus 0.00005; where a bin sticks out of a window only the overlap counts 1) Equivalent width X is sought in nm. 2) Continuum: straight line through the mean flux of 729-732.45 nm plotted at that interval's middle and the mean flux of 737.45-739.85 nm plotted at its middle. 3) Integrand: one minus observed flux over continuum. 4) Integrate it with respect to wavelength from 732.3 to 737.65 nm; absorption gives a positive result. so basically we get -0.08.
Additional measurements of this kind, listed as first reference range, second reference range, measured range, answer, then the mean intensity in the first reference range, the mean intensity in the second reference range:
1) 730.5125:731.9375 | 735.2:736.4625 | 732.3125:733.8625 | -0.02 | 5.56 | 5.48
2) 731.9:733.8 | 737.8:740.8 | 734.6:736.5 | 0.00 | 5.62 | 5.37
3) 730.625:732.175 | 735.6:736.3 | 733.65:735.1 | -0.03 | 5.58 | 5.47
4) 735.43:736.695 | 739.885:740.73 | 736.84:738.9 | -0.01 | 5.46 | 5.37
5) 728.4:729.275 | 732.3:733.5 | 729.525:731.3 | -0.02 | 5.43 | 5.56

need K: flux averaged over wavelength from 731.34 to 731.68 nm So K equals 5.59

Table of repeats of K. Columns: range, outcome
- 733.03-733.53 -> 5.57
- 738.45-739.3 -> 5.26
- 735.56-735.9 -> 5.43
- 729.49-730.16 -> 5.58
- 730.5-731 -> 5.51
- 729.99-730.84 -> 5.55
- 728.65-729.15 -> 5.37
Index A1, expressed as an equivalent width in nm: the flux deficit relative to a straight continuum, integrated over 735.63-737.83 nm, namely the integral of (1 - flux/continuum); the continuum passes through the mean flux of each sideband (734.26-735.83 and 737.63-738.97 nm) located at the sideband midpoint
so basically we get -0.01 nm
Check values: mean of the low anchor 5.54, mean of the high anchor 5.39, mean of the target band 5.49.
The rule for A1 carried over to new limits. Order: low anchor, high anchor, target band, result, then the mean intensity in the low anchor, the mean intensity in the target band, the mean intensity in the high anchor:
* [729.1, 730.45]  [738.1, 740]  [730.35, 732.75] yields -0.04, 5.53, 5.59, 5.37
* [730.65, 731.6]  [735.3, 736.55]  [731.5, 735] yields -0.07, 5.52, 5.61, 5.46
